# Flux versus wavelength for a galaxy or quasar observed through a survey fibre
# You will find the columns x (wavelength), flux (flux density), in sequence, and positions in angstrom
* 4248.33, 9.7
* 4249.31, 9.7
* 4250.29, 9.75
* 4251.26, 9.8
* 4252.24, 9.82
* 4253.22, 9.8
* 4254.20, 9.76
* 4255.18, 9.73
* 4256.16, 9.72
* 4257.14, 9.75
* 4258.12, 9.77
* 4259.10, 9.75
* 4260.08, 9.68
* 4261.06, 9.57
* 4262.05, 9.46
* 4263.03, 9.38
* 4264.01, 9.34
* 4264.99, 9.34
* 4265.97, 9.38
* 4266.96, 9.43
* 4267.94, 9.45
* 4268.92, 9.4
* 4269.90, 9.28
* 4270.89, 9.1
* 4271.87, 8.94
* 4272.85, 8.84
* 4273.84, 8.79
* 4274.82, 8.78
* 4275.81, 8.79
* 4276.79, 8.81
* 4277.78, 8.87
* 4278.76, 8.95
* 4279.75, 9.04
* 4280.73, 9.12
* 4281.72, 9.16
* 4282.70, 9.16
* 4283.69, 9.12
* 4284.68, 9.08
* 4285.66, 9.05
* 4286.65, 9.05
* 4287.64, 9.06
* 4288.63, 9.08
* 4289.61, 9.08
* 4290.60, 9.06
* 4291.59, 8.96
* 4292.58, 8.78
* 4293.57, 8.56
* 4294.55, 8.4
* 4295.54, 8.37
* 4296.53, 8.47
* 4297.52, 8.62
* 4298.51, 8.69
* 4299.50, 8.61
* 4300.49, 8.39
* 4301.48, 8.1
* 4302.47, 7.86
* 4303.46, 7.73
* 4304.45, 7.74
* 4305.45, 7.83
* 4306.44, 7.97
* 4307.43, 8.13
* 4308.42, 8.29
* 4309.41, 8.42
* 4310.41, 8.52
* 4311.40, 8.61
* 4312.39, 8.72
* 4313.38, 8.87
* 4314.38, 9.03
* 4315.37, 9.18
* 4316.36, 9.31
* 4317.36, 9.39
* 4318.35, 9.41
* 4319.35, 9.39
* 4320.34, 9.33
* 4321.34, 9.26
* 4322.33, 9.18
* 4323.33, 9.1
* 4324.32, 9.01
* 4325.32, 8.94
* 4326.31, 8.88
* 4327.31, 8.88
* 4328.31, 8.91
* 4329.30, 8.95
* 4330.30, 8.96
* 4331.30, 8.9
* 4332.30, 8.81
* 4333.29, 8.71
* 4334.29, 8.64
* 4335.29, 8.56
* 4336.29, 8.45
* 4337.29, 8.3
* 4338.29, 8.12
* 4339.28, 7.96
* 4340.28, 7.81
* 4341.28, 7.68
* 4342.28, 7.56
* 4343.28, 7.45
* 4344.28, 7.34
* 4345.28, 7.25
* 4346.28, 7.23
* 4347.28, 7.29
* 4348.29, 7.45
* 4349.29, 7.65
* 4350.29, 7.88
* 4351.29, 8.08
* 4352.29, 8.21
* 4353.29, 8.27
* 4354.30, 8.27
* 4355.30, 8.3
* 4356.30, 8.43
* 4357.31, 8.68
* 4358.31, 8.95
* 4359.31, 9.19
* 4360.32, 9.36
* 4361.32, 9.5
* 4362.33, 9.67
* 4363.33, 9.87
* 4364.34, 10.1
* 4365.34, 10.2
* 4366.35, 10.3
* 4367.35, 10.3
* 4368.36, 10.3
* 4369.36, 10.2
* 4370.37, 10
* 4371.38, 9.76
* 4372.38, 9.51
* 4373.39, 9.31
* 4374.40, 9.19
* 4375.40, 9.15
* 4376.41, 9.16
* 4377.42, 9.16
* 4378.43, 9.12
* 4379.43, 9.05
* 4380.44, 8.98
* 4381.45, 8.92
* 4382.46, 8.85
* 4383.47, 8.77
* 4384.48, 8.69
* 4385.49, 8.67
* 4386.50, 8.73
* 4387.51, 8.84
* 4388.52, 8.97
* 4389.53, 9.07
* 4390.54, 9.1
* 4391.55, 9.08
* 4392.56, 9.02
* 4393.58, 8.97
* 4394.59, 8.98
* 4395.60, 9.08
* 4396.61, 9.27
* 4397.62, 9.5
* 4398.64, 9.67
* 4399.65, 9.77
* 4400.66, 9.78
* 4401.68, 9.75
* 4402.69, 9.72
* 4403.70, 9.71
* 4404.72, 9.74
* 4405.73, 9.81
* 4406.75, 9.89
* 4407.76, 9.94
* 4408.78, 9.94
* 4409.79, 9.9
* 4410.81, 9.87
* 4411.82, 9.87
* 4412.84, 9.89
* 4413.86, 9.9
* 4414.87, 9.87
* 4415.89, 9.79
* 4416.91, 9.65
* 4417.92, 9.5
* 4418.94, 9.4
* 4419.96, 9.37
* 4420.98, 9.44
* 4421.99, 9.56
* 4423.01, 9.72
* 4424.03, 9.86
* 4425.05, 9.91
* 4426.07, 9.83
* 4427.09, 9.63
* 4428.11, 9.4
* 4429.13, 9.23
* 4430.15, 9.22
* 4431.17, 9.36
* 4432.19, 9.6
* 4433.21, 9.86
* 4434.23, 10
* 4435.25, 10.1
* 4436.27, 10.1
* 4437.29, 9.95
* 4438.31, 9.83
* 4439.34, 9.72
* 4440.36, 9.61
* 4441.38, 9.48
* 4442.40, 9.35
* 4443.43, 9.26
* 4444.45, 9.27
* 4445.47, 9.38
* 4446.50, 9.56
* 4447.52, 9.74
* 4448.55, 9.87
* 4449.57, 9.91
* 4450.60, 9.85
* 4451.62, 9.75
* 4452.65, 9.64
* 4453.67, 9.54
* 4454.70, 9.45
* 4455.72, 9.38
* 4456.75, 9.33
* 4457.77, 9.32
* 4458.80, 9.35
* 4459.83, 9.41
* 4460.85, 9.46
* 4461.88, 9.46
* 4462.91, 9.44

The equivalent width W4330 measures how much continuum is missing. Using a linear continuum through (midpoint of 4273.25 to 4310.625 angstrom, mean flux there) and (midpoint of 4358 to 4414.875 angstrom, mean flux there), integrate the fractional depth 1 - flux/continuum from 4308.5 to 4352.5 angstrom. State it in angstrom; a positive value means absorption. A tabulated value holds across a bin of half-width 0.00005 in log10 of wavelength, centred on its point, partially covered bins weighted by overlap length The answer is 2.4 angstrom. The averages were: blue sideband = 8.64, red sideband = 9.47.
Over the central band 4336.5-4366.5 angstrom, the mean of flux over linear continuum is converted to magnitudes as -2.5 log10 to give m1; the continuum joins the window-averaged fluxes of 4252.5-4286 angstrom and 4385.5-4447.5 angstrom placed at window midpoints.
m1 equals 0.13 mag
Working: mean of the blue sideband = 9.29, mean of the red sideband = 9.55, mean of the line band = 8.39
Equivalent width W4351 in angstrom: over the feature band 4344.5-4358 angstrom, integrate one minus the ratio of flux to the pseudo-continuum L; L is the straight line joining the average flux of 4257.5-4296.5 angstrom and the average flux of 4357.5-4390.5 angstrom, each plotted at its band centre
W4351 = 2.0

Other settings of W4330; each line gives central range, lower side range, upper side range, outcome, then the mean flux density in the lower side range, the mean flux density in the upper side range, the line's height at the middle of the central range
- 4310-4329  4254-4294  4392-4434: 0.6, 9.2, 9.62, 9.34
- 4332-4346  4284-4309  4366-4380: 1.7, 8.52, 9.6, 9.12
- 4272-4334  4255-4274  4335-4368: 1.4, 9.41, 8.48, 9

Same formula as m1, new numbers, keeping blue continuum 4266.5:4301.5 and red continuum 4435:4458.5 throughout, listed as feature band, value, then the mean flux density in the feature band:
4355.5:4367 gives -0.02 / 9.46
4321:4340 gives 0.04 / 8.75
